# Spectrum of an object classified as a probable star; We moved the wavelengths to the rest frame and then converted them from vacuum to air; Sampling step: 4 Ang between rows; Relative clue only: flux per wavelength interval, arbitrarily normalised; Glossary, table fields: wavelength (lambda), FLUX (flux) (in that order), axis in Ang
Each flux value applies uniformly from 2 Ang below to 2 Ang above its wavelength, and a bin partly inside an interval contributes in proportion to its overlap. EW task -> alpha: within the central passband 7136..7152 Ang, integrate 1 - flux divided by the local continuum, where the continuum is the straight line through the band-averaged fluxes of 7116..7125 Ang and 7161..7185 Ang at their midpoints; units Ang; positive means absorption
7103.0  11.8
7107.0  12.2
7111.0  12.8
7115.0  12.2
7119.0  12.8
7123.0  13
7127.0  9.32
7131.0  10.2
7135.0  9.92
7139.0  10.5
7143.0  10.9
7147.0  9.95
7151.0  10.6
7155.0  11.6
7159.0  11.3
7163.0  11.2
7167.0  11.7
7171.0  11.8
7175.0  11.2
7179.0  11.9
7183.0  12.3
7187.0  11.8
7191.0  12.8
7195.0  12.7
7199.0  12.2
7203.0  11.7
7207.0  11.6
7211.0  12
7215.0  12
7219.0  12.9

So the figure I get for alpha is 2.4 Ang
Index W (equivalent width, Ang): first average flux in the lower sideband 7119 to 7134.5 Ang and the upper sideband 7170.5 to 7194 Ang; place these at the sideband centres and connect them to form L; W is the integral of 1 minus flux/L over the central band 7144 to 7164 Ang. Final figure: 1.0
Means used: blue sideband 11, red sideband 12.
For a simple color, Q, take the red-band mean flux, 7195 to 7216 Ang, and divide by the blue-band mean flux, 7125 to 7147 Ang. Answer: 1.2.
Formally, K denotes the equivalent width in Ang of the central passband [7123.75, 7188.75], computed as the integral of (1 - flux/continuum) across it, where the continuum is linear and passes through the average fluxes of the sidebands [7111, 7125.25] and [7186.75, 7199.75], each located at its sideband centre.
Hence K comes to 7.8 Ang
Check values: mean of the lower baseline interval 12.6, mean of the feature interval 11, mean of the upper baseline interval 12.5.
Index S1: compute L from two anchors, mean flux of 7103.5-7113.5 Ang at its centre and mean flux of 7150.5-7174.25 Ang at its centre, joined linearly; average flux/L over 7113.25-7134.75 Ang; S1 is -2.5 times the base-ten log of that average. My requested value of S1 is 0.07 mag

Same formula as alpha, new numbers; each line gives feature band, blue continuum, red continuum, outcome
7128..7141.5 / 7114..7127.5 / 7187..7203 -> 2.2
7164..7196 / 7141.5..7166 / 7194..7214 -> -1.3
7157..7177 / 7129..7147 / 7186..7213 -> -0.5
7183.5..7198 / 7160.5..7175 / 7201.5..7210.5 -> -1.0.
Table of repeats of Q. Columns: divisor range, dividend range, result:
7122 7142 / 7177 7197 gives 1.17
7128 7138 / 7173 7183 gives 1.17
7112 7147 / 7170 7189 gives 1.06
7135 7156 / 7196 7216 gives 1.13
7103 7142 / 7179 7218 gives 1.06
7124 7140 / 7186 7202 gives 1.22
